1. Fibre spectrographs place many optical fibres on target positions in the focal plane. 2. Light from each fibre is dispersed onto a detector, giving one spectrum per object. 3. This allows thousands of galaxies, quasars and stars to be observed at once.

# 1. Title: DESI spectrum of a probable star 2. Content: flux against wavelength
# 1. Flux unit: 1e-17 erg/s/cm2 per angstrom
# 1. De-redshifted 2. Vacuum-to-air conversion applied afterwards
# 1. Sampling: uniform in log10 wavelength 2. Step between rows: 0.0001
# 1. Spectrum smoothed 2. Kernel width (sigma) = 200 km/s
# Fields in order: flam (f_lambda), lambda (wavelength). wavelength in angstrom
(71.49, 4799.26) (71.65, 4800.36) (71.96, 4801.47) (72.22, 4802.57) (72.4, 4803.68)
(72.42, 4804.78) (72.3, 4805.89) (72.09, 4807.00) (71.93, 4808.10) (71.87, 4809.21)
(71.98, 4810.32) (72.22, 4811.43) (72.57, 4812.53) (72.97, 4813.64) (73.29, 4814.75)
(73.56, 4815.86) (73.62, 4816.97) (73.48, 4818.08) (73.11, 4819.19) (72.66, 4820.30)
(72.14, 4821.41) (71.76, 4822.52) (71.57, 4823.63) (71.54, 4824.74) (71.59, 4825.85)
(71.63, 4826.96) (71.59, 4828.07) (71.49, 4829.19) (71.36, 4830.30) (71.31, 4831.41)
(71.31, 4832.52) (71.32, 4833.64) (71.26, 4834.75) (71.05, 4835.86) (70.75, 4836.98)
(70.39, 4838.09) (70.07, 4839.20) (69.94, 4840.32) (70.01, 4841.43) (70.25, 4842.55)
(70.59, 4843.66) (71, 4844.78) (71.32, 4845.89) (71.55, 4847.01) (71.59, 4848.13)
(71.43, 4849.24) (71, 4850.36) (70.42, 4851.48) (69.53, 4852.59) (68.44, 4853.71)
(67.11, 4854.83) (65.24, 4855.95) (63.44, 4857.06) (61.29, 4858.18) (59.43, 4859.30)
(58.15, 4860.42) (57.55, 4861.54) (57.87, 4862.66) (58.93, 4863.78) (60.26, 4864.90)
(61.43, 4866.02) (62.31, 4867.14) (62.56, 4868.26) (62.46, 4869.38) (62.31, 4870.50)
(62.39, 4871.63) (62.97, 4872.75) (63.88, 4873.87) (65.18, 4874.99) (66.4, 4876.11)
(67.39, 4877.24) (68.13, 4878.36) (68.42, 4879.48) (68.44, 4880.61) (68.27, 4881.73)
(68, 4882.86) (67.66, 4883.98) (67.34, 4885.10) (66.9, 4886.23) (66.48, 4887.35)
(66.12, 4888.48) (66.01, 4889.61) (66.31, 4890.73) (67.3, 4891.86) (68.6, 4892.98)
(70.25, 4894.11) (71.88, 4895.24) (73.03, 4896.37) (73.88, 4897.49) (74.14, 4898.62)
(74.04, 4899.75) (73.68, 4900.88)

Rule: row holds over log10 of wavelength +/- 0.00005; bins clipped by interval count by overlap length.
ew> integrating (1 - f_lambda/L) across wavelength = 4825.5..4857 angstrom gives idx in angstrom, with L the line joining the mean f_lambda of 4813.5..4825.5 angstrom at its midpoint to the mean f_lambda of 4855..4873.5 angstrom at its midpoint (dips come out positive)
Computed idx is -1.5 angstrom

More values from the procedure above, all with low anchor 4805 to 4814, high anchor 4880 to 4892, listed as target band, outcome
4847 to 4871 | 1.7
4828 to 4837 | -0.1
